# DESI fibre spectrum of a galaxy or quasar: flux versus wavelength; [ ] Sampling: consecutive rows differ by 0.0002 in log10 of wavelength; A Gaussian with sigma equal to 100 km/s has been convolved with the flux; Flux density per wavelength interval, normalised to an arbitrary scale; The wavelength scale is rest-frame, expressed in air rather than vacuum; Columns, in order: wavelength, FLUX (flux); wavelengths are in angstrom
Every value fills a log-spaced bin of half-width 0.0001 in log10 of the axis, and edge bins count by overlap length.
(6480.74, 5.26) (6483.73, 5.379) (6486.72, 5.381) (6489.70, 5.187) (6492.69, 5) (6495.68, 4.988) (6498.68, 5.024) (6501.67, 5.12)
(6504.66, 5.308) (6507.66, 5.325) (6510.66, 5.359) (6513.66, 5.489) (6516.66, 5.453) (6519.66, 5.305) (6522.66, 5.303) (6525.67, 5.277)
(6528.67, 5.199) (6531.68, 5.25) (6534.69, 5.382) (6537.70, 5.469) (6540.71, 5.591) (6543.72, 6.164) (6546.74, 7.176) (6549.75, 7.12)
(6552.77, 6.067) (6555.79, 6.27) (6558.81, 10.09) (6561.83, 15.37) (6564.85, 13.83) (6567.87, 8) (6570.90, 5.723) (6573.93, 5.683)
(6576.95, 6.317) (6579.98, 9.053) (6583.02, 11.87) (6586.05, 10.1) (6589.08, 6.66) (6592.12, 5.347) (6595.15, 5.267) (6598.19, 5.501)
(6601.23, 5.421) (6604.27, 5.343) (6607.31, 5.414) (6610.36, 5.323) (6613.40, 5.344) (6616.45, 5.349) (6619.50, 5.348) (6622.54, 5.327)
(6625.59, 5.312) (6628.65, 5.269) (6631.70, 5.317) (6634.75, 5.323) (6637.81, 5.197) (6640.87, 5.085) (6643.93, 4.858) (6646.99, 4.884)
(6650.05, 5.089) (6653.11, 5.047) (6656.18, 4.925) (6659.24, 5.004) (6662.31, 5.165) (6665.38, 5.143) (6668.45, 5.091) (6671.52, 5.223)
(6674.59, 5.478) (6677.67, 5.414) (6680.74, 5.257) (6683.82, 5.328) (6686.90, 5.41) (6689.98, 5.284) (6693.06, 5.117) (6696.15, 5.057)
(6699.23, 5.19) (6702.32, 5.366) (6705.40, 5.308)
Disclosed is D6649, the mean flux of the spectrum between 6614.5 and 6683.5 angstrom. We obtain 5.19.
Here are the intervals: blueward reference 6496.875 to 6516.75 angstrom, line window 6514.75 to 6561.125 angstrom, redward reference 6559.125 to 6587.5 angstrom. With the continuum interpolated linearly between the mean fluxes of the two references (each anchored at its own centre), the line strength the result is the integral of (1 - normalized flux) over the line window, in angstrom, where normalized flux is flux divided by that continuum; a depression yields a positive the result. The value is 7.0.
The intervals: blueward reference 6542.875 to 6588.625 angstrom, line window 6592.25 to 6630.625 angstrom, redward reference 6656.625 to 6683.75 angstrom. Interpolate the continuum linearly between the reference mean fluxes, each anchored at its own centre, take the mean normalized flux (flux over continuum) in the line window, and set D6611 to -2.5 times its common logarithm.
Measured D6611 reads 0.31 mag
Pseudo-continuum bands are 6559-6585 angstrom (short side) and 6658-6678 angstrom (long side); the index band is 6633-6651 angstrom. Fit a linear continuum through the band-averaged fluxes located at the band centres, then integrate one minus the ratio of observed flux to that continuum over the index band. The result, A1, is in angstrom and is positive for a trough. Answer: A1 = 3.7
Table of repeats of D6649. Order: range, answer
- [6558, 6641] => 6.9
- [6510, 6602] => 7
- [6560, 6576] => 9.61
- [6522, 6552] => 5.81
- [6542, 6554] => 6.63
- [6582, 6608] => 6.71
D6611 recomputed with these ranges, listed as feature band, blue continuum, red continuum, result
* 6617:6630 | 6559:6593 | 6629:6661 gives 0.18 mag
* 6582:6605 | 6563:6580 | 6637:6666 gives 0.07 mag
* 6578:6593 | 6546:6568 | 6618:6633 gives -0.12 mag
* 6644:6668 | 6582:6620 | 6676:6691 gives 0.13 mag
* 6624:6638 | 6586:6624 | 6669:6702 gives 0.05 mag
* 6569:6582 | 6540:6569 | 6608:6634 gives 0.10 mag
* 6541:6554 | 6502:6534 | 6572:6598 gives -0.05 mag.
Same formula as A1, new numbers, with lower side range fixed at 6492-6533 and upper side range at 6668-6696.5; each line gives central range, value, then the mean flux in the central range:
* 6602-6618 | -0.3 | 5.36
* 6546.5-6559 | -4.3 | 7.07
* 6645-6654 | 0.5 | 5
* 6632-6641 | 0.1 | 5.23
